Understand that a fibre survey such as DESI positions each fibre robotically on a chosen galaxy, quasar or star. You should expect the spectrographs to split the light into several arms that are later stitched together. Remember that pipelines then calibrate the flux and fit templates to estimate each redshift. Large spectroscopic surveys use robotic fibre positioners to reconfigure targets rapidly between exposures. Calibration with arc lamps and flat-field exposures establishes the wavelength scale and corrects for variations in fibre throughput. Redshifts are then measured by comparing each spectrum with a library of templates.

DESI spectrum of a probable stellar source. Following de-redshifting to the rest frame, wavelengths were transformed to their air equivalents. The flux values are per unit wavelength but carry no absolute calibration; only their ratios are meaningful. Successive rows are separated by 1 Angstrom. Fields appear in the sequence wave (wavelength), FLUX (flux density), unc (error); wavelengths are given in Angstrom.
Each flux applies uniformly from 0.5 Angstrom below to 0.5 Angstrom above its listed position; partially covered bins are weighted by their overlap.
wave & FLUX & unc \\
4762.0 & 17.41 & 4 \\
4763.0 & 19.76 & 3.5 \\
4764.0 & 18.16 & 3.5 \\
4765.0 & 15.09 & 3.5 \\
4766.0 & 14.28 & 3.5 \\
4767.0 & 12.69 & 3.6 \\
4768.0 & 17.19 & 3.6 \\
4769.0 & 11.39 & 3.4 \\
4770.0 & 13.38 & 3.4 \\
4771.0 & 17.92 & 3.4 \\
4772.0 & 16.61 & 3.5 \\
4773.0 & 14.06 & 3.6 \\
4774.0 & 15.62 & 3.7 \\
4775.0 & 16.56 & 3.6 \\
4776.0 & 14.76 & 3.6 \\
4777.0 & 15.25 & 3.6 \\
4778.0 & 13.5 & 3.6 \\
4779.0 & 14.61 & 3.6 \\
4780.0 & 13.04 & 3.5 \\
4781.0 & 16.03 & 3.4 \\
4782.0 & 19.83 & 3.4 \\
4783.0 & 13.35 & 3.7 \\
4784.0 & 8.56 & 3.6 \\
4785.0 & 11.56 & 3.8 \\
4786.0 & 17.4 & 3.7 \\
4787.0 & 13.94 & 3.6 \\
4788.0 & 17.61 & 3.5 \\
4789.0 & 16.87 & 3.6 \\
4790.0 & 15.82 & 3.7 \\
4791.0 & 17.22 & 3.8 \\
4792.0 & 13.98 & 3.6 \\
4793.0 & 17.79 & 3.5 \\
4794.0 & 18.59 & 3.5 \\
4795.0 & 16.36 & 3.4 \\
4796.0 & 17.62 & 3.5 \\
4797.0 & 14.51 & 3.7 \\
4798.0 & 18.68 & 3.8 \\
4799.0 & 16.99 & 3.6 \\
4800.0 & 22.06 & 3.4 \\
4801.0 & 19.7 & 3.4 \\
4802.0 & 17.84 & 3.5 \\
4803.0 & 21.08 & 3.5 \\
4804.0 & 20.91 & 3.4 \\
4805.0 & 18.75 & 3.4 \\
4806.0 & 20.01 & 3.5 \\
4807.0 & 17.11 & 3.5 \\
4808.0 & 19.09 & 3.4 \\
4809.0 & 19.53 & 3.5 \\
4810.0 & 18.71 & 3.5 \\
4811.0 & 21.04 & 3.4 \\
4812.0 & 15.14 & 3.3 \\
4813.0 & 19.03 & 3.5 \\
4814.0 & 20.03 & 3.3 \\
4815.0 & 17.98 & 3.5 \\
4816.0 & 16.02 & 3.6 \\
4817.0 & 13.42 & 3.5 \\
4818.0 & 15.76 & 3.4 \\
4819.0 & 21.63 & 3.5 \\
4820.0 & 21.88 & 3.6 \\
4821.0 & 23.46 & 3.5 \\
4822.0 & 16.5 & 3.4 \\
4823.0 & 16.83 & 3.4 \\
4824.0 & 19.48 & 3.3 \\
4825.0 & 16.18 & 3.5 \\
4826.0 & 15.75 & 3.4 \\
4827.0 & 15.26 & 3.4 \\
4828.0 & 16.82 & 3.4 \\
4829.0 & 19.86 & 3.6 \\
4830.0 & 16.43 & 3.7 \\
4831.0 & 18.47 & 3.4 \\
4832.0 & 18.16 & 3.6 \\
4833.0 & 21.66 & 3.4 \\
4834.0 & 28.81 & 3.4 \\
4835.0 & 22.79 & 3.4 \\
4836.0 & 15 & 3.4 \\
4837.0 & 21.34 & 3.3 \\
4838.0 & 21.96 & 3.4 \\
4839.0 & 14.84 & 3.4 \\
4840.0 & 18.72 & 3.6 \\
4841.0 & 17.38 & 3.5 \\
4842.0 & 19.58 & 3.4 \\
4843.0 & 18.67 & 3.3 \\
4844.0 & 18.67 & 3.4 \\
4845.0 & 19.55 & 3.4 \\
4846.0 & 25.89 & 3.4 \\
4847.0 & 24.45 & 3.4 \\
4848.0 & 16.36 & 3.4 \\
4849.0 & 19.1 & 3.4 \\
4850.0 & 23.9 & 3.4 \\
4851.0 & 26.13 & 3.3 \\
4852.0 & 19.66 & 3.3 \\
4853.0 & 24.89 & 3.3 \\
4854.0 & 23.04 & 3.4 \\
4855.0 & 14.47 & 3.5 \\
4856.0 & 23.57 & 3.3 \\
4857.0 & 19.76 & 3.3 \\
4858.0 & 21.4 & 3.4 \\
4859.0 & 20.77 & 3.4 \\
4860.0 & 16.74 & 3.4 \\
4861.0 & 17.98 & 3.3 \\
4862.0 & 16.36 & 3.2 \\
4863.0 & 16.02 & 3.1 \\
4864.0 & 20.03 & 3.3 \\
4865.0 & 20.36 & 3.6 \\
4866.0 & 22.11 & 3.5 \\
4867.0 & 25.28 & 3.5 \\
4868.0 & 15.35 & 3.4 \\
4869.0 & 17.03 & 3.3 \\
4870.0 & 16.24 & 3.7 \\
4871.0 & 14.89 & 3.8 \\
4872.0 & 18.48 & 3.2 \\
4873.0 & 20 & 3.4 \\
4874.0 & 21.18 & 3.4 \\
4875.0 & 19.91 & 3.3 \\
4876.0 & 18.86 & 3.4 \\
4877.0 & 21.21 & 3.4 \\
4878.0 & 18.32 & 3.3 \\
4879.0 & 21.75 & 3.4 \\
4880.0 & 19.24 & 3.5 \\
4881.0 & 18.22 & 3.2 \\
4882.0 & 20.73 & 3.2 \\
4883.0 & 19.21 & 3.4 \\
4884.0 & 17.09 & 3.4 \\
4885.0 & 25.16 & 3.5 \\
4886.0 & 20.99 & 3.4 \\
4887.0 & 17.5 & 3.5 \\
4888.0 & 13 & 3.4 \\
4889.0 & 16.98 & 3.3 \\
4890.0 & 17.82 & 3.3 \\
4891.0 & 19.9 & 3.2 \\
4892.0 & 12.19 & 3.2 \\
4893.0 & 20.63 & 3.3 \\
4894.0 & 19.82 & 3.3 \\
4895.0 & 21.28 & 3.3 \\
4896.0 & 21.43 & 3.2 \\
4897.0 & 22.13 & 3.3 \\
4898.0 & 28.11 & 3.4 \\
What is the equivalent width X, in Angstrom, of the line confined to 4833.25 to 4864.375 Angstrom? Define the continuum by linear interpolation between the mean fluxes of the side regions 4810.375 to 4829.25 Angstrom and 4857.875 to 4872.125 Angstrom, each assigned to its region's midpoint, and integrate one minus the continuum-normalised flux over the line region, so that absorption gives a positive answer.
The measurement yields -3.3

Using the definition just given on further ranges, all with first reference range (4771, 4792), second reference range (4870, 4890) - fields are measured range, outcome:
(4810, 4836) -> -2.93 Angstrom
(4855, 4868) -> -0.97 Angstrom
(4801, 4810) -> -1.79 Angstrom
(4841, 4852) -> -2.05 Angstrom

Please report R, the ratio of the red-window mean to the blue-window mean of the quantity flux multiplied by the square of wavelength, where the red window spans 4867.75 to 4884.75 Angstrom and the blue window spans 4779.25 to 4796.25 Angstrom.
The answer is 1.25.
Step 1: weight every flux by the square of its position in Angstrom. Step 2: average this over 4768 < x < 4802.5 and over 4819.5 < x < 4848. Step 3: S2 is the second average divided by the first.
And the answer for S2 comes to 1.25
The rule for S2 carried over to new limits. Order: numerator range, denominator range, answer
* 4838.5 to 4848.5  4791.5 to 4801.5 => 1.12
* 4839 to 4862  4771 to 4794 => 1.36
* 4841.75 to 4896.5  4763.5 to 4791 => 1.35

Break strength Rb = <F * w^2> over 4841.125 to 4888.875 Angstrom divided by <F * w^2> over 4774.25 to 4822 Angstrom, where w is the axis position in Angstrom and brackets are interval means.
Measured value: 1.2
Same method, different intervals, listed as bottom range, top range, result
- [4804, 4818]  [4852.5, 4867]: 1.12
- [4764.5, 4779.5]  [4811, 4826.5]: 1.24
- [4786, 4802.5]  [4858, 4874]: 1.12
